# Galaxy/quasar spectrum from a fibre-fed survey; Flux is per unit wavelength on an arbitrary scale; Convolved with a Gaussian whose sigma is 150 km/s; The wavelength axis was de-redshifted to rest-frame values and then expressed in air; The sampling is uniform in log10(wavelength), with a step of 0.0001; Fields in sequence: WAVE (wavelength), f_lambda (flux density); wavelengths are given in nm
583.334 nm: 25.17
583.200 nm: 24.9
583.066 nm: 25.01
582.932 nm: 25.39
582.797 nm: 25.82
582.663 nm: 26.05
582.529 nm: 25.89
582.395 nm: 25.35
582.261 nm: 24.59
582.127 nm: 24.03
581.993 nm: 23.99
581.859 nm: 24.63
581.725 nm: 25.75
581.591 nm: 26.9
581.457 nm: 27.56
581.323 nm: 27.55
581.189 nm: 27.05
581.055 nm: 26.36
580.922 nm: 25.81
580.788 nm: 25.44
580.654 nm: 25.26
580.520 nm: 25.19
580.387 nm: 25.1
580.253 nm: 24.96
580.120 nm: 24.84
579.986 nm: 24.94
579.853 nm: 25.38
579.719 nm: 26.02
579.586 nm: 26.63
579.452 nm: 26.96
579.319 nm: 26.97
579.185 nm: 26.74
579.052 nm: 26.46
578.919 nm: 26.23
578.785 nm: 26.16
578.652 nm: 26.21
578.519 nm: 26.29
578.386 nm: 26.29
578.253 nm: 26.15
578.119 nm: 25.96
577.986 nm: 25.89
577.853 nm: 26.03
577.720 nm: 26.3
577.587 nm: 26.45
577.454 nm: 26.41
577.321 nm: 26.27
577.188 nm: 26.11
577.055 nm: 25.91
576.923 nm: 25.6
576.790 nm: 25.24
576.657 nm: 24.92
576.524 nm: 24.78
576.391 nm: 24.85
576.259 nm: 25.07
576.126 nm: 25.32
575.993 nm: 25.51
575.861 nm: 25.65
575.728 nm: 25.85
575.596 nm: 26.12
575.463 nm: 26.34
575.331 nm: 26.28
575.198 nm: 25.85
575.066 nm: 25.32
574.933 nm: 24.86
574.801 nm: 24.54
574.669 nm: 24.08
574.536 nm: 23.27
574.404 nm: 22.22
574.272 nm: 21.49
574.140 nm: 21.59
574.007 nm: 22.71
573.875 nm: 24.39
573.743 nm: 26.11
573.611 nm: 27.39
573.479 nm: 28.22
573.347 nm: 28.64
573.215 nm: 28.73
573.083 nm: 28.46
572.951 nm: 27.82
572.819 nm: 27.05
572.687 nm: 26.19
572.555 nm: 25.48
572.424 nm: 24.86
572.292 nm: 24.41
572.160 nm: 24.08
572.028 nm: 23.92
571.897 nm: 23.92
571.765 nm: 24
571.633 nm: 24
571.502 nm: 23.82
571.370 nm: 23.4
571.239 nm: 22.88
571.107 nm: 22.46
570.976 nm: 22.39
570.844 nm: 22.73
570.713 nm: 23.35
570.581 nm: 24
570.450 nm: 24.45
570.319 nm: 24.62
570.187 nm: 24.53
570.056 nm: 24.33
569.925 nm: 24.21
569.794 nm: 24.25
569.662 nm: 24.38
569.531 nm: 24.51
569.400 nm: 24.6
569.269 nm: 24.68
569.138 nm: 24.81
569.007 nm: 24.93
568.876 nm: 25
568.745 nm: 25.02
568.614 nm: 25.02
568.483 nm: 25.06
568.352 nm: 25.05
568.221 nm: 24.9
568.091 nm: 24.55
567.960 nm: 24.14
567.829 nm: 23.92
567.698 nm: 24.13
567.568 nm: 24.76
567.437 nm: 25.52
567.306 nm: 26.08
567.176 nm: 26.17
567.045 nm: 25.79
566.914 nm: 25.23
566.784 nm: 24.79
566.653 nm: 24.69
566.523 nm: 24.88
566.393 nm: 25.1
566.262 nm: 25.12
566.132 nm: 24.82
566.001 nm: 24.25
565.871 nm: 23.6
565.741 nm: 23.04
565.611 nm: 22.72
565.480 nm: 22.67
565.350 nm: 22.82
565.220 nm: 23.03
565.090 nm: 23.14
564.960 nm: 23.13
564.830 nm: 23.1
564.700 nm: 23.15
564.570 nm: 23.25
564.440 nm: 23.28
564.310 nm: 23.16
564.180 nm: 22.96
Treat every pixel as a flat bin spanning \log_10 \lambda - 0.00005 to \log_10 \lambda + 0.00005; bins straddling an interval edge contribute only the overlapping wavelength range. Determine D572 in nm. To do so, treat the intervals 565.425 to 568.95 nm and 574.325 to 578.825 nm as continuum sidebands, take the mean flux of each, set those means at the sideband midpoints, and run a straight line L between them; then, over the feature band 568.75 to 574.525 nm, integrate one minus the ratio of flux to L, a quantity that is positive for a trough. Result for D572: 0.10 nm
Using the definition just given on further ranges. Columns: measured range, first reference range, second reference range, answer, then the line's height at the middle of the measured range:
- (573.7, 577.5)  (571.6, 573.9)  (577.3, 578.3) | 0.175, 26.1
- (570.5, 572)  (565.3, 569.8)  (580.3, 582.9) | 0.091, 24.9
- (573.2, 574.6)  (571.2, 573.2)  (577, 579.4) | 0.031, 25.4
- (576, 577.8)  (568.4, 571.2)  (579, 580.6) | -0.018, 25.4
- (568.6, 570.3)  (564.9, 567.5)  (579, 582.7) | 0.002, 24.7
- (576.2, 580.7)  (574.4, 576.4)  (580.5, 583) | -0.073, 25.4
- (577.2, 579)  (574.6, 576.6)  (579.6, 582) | -0.046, 25.6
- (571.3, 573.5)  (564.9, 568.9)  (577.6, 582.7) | -0.052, 25.1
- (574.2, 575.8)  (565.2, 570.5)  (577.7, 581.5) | 0.051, 25.5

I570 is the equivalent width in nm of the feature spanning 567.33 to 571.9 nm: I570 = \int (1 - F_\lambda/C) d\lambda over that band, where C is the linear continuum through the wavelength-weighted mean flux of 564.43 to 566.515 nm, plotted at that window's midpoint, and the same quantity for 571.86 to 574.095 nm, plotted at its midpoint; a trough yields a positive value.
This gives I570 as 0.12 nm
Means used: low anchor 23.6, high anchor 26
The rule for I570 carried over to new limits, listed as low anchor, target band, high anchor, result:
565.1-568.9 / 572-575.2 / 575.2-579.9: 0.020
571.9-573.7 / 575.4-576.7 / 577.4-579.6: 0.047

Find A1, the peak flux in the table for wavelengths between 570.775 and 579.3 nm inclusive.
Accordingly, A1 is 28.73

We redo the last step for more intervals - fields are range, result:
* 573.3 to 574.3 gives 28.64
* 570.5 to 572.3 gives 24.41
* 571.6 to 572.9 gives 27.05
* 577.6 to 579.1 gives 26.46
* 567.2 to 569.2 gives 26.08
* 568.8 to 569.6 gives 25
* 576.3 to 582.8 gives 27.56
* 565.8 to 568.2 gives 26.17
